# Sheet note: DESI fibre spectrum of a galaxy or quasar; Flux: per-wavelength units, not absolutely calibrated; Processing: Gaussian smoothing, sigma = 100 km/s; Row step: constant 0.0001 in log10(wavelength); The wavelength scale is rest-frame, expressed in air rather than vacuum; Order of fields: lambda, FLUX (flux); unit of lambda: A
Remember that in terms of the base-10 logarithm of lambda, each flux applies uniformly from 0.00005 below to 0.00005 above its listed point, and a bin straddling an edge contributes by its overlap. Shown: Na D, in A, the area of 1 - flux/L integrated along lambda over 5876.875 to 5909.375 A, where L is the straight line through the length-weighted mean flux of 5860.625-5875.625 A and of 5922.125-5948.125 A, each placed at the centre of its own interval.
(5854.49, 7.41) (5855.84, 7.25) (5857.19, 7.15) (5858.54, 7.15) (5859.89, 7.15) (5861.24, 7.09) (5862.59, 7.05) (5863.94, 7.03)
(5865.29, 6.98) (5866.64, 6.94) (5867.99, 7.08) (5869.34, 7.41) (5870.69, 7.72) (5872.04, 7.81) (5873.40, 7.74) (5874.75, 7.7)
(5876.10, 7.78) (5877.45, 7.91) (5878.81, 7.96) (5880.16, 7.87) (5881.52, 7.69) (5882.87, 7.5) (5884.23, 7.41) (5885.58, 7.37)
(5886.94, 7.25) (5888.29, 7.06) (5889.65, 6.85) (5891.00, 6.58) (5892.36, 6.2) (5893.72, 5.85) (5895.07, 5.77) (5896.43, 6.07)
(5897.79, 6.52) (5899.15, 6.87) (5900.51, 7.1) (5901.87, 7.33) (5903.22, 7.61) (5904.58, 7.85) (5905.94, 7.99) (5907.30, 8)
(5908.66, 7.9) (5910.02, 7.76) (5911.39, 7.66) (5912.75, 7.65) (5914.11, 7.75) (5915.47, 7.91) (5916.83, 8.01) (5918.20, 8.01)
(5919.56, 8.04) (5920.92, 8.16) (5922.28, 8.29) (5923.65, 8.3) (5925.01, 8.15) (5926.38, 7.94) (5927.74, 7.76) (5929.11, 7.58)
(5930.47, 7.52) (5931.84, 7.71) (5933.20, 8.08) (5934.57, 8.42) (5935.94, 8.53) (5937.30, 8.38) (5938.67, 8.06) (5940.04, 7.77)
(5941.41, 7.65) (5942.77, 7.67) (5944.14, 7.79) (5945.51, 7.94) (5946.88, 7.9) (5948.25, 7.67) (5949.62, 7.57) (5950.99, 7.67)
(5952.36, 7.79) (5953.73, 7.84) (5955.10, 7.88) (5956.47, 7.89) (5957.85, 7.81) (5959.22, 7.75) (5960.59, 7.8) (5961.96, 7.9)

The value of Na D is 1.6 A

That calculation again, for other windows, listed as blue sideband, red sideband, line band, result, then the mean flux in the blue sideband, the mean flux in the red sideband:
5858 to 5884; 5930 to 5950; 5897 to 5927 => -0.1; 7.45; 7.92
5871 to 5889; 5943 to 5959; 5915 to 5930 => -0.6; 7.62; 7.79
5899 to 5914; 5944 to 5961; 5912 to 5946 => -1.1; 7.64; 7.79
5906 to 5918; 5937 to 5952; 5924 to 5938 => -0.3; 7.84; 7.81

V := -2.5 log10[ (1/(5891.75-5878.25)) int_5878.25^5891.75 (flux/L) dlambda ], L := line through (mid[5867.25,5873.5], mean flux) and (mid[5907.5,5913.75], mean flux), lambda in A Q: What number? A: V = 0.04 mag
